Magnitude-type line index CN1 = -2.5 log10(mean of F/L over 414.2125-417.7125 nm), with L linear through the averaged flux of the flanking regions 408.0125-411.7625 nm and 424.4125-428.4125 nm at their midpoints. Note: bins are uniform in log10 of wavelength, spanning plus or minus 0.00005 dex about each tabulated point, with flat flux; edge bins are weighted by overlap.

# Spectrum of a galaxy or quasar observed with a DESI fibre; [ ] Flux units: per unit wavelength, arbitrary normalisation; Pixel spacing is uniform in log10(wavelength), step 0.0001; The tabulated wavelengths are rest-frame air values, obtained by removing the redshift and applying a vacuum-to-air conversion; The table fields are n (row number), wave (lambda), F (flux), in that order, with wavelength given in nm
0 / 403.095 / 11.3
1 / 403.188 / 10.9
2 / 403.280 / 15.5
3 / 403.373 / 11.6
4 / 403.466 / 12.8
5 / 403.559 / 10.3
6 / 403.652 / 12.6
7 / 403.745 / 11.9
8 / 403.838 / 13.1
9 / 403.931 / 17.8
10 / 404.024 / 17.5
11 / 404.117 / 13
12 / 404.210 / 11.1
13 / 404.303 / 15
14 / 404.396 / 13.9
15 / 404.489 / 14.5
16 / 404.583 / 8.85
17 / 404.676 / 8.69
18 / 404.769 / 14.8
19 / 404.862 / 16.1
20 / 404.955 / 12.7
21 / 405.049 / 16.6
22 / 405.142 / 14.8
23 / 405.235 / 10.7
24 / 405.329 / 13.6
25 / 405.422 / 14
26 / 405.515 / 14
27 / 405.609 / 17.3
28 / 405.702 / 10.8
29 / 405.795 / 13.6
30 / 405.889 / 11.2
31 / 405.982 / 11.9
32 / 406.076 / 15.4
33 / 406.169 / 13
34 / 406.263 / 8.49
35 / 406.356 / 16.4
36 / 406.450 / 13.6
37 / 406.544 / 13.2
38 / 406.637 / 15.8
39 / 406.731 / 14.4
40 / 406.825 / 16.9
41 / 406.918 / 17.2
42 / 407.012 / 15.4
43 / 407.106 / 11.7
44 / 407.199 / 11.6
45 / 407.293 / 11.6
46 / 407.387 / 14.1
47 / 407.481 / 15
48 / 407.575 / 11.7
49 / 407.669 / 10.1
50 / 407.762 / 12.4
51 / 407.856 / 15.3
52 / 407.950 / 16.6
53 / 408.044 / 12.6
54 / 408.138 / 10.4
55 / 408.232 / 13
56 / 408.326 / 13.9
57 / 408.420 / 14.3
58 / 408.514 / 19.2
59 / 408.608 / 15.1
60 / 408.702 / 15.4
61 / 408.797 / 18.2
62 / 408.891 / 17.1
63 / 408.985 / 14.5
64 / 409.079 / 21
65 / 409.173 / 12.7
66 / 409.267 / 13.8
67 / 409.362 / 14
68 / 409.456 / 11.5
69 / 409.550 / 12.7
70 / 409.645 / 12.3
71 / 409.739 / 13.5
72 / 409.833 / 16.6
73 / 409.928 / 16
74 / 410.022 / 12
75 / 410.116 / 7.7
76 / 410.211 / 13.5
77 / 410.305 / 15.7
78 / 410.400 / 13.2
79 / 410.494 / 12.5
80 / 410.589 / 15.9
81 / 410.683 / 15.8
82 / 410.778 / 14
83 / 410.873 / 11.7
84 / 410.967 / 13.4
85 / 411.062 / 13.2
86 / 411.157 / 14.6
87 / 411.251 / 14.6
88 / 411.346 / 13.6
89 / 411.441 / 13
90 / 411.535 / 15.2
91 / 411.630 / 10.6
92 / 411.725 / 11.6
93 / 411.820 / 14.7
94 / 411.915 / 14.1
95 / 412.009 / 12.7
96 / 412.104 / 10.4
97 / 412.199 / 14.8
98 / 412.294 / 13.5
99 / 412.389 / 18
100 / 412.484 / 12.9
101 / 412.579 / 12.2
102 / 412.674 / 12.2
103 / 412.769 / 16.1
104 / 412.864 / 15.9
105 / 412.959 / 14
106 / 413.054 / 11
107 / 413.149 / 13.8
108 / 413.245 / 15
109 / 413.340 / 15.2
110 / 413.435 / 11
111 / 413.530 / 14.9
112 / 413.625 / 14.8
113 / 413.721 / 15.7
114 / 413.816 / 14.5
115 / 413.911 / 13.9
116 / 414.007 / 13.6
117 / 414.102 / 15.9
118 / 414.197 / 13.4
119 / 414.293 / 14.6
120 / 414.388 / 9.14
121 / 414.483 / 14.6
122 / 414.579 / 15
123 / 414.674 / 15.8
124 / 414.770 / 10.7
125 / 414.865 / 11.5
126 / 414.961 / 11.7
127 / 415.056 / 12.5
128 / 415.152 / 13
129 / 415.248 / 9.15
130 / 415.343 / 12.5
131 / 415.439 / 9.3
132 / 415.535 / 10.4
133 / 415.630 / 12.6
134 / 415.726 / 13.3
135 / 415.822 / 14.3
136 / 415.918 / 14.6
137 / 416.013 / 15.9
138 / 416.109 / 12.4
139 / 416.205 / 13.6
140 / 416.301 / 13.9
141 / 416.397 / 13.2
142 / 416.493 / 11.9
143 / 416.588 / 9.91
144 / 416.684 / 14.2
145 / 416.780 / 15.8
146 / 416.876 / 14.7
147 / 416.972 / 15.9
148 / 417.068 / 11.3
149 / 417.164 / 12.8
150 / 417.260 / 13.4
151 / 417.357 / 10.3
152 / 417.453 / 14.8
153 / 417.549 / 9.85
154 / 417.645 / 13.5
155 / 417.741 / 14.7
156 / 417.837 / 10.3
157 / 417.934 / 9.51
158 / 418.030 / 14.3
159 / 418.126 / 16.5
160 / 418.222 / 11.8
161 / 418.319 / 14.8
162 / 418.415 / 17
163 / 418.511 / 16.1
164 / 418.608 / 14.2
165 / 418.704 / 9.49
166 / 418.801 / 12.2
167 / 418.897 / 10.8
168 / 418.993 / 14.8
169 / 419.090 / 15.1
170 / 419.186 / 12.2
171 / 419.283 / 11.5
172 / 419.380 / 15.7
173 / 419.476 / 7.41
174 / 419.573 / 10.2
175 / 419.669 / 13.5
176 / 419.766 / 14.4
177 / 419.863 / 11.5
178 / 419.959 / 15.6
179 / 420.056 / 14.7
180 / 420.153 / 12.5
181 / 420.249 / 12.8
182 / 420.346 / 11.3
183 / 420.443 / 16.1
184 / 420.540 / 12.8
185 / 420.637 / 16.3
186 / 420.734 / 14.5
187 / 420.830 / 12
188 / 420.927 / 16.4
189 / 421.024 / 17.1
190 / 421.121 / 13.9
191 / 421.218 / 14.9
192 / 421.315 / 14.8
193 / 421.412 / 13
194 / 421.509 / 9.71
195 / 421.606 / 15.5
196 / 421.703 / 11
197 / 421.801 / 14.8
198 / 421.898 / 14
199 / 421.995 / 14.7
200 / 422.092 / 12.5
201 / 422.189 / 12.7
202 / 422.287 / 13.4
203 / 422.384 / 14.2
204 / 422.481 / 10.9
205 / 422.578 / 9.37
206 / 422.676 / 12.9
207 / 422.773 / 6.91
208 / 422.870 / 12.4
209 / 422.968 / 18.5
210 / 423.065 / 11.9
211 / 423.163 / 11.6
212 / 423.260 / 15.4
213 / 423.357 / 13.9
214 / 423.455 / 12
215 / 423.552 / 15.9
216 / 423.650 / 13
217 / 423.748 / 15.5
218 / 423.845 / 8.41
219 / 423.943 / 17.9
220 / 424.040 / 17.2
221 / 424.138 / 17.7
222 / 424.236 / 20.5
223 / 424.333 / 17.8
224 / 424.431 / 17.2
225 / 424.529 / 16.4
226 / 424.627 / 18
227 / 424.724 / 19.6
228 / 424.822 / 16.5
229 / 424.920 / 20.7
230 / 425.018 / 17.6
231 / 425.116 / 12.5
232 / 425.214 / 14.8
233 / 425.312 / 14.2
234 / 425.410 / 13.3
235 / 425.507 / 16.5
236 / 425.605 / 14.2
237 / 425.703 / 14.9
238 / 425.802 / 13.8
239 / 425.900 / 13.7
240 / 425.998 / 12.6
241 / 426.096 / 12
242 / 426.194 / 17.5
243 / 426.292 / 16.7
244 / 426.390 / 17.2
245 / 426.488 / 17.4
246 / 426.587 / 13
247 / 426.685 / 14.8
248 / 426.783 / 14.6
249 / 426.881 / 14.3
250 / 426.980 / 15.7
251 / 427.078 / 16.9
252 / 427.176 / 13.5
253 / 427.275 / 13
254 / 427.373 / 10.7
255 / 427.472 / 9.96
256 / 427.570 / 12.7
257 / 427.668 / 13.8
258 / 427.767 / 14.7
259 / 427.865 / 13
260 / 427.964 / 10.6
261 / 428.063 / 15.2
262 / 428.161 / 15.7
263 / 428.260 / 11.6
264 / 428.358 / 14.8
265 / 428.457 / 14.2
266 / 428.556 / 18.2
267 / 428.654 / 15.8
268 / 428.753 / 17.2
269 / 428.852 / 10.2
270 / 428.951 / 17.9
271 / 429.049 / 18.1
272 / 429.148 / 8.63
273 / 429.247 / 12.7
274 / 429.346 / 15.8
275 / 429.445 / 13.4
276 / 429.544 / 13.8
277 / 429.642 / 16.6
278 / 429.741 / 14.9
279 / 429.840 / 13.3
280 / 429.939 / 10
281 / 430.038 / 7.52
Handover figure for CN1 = 0.11 mag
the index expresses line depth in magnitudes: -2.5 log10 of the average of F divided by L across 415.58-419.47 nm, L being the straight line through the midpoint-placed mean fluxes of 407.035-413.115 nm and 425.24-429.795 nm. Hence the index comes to 0.06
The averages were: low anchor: 13.8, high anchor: 14.4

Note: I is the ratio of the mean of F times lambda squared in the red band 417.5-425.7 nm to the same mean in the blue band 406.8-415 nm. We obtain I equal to 1.06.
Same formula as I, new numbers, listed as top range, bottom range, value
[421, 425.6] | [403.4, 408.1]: 1.17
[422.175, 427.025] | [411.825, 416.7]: 1.17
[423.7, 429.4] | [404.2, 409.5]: 1.18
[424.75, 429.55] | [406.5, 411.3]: 1.12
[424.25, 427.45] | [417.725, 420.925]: 1.19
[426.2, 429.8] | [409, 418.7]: 1.14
